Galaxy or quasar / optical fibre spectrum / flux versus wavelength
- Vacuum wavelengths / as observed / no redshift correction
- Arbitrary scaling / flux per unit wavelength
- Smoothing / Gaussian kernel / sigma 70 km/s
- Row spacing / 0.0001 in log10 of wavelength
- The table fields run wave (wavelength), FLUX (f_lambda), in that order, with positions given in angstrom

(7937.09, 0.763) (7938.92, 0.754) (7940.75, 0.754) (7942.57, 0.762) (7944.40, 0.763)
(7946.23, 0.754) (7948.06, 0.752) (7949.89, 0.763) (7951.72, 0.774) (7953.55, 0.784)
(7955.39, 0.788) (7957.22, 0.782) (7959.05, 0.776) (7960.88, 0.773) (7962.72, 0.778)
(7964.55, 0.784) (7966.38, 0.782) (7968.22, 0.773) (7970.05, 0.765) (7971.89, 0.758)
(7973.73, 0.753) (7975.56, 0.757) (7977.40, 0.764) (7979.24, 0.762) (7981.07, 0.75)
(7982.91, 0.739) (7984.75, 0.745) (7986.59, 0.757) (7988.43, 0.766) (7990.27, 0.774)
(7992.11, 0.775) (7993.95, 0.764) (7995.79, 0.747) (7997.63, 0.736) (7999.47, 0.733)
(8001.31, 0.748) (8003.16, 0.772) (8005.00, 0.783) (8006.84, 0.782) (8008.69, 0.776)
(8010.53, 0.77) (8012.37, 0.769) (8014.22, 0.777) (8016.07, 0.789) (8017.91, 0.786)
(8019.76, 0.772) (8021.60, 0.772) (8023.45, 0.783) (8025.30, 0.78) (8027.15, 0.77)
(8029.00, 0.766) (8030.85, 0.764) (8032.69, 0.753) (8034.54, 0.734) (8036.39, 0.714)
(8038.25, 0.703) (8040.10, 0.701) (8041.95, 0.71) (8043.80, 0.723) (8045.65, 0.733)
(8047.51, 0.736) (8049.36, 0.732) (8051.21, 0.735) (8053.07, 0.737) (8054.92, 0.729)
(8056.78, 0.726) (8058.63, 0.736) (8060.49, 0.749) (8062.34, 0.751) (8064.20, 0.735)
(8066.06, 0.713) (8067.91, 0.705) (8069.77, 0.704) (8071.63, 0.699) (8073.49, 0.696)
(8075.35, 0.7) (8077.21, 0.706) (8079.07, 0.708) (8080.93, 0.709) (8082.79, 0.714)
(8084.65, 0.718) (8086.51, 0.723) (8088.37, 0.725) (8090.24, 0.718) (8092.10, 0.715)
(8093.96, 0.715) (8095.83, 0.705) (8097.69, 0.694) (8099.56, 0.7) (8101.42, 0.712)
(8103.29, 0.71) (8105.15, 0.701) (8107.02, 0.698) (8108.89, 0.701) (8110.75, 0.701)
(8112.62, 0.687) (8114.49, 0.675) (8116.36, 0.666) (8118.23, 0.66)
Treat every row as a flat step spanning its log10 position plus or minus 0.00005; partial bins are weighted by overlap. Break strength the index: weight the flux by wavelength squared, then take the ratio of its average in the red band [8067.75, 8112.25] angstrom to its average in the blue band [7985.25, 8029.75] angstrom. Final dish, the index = 0.9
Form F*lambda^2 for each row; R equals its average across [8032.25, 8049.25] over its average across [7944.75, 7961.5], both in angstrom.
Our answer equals 0.96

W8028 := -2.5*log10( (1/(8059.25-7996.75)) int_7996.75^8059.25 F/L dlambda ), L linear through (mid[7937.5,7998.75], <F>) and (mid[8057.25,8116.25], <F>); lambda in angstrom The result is -0.02 mag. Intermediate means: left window 0.764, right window 0.71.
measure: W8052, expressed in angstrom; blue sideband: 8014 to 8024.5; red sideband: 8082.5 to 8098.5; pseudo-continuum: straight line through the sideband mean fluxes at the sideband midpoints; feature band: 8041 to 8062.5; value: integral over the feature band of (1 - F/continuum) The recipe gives 0.5 angstrom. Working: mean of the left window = 0.78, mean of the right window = 0.714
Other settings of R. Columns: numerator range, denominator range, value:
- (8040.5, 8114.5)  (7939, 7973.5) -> 0.96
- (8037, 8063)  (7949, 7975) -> 0.96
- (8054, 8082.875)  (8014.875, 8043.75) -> 0.96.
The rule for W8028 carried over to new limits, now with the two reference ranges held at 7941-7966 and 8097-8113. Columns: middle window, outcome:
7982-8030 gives -0.03 mag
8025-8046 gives 0.00 mag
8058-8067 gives -0.02 mag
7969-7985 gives 0.01 mag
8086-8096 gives -0.01 mag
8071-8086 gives 0.01 mag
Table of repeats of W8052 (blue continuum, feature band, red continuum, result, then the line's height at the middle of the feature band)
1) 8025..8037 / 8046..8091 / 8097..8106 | 0.4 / 0.728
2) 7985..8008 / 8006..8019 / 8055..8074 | -0.5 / 0.752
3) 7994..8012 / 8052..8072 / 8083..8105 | 0.1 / 0.729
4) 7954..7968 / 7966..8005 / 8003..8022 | 1.0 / 0.779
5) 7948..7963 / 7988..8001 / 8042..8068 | 0.0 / 0.758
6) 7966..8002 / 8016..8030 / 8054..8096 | -0.7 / 0.74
